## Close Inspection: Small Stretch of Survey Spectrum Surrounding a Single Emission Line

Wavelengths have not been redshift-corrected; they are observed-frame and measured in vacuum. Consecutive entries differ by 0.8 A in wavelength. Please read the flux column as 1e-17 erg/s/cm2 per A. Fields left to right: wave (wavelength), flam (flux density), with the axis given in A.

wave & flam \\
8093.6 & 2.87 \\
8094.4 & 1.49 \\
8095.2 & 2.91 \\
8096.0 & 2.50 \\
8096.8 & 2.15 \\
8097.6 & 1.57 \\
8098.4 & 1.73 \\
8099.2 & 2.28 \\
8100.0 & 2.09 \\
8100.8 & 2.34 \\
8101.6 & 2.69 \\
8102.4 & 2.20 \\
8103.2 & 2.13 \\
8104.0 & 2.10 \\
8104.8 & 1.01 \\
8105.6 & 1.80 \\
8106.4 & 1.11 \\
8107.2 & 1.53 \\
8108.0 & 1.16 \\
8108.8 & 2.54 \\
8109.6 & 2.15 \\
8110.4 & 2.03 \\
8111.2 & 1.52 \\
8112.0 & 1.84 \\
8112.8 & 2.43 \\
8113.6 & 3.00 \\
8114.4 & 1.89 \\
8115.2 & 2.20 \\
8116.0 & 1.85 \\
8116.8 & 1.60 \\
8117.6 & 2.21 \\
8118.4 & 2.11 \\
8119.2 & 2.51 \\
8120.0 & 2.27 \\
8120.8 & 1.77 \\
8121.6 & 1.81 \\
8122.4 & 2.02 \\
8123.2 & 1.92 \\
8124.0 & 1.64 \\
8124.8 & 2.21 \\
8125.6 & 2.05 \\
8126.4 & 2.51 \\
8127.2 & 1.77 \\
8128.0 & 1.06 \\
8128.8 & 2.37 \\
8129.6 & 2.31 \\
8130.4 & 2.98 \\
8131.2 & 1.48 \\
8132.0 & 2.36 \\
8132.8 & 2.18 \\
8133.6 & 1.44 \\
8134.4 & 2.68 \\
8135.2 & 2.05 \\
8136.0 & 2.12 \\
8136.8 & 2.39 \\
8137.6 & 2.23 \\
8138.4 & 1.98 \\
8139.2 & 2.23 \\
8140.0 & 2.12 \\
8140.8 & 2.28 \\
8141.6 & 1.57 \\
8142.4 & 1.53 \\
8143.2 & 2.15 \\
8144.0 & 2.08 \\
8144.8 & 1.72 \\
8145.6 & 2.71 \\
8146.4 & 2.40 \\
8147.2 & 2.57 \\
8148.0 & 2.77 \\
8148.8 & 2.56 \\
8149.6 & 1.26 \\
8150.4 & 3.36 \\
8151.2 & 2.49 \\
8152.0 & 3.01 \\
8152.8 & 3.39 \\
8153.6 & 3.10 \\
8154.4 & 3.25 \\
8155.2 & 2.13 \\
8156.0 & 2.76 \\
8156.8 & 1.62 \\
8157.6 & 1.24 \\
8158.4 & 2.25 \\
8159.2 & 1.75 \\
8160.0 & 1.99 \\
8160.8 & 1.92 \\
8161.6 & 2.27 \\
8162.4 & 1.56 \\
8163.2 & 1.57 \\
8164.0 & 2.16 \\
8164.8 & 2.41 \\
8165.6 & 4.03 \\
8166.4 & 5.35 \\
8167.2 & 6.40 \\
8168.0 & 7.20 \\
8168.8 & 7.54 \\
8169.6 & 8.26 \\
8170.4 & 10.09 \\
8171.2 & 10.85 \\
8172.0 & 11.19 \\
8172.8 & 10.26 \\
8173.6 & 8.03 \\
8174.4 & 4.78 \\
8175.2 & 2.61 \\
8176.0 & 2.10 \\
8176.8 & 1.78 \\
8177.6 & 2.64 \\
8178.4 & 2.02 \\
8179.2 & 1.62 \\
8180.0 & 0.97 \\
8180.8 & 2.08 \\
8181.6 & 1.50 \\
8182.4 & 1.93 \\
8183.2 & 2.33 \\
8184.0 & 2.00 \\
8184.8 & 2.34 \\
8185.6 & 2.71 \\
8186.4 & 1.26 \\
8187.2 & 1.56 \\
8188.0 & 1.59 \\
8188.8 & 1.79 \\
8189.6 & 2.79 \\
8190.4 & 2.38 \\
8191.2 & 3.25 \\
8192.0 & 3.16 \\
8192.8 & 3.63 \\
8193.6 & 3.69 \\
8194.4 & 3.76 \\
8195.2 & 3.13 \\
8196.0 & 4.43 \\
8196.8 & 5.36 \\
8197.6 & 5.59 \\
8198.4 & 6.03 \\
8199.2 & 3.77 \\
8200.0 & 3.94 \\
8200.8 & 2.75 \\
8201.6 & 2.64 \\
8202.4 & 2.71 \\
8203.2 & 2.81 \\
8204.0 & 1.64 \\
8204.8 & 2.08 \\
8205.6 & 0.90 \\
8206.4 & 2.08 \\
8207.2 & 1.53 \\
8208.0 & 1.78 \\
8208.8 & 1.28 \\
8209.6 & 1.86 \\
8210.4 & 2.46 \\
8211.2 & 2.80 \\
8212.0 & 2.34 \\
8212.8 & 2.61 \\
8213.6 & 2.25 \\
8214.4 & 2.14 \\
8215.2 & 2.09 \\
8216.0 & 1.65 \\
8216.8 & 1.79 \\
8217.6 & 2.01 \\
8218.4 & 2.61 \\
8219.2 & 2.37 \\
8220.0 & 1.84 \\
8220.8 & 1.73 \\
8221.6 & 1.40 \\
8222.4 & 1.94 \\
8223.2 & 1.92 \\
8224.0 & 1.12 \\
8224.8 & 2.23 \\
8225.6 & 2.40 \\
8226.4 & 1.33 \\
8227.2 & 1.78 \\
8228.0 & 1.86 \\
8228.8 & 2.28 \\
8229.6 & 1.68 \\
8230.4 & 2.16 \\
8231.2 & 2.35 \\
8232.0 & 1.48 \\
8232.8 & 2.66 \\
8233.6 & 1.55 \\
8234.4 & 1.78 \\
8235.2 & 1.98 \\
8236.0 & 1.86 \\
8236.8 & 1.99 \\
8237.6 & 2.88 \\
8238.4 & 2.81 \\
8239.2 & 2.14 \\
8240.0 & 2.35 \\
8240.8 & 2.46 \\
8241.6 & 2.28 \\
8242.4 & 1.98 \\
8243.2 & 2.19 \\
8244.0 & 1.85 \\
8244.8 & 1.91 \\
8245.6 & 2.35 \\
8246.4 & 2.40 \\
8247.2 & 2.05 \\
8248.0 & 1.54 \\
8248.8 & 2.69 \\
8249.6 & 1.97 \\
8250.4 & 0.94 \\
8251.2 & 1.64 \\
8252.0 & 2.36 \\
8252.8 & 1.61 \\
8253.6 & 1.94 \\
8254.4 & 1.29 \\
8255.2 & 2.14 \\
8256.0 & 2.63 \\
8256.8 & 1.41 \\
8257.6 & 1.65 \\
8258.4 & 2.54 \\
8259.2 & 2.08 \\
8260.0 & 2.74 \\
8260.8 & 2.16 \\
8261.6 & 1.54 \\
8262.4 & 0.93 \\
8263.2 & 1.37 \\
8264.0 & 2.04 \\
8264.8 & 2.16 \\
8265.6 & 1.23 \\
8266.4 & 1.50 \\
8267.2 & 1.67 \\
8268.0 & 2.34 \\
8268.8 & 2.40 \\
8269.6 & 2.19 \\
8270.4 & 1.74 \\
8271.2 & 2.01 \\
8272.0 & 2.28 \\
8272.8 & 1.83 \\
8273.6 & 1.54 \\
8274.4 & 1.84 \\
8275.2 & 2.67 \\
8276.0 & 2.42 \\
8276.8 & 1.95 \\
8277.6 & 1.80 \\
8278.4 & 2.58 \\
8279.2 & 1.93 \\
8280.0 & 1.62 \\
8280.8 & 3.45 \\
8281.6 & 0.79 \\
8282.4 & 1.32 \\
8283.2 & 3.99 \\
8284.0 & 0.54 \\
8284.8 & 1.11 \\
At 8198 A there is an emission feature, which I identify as [N II]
